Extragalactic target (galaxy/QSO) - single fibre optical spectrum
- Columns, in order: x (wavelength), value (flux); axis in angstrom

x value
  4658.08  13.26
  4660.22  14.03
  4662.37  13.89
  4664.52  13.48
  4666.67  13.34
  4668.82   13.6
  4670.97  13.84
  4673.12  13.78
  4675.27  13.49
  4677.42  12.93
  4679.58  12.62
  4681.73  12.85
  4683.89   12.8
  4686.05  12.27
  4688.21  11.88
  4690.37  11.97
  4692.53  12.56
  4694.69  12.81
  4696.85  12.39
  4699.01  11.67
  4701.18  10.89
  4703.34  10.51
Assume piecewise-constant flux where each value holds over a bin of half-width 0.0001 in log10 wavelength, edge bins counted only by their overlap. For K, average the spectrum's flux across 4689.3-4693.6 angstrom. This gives 12.3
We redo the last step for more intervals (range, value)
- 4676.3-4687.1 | 12.7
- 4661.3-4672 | 13.6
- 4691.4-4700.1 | 12.4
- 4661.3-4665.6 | 13.7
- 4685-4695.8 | 12.3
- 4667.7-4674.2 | 13.7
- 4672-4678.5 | 13.4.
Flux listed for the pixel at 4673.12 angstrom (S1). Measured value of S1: 13.78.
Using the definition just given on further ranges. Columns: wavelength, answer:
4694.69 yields 12.81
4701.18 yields 10.89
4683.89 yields 12.8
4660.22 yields 14.03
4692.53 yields 12.56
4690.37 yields 11.97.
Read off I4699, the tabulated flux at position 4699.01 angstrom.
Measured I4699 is 11.67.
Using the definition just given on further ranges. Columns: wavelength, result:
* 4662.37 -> 13.89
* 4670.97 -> 13.84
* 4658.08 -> 13.26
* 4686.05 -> 12.27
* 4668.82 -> 13.6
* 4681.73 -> 12.85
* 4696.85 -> 12.39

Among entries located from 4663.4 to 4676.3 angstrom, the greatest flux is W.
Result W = 13.84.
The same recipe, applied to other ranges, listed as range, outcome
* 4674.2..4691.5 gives 13.49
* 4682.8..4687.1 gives 12.8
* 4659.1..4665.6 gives 14.03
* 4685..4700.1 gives 12.81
